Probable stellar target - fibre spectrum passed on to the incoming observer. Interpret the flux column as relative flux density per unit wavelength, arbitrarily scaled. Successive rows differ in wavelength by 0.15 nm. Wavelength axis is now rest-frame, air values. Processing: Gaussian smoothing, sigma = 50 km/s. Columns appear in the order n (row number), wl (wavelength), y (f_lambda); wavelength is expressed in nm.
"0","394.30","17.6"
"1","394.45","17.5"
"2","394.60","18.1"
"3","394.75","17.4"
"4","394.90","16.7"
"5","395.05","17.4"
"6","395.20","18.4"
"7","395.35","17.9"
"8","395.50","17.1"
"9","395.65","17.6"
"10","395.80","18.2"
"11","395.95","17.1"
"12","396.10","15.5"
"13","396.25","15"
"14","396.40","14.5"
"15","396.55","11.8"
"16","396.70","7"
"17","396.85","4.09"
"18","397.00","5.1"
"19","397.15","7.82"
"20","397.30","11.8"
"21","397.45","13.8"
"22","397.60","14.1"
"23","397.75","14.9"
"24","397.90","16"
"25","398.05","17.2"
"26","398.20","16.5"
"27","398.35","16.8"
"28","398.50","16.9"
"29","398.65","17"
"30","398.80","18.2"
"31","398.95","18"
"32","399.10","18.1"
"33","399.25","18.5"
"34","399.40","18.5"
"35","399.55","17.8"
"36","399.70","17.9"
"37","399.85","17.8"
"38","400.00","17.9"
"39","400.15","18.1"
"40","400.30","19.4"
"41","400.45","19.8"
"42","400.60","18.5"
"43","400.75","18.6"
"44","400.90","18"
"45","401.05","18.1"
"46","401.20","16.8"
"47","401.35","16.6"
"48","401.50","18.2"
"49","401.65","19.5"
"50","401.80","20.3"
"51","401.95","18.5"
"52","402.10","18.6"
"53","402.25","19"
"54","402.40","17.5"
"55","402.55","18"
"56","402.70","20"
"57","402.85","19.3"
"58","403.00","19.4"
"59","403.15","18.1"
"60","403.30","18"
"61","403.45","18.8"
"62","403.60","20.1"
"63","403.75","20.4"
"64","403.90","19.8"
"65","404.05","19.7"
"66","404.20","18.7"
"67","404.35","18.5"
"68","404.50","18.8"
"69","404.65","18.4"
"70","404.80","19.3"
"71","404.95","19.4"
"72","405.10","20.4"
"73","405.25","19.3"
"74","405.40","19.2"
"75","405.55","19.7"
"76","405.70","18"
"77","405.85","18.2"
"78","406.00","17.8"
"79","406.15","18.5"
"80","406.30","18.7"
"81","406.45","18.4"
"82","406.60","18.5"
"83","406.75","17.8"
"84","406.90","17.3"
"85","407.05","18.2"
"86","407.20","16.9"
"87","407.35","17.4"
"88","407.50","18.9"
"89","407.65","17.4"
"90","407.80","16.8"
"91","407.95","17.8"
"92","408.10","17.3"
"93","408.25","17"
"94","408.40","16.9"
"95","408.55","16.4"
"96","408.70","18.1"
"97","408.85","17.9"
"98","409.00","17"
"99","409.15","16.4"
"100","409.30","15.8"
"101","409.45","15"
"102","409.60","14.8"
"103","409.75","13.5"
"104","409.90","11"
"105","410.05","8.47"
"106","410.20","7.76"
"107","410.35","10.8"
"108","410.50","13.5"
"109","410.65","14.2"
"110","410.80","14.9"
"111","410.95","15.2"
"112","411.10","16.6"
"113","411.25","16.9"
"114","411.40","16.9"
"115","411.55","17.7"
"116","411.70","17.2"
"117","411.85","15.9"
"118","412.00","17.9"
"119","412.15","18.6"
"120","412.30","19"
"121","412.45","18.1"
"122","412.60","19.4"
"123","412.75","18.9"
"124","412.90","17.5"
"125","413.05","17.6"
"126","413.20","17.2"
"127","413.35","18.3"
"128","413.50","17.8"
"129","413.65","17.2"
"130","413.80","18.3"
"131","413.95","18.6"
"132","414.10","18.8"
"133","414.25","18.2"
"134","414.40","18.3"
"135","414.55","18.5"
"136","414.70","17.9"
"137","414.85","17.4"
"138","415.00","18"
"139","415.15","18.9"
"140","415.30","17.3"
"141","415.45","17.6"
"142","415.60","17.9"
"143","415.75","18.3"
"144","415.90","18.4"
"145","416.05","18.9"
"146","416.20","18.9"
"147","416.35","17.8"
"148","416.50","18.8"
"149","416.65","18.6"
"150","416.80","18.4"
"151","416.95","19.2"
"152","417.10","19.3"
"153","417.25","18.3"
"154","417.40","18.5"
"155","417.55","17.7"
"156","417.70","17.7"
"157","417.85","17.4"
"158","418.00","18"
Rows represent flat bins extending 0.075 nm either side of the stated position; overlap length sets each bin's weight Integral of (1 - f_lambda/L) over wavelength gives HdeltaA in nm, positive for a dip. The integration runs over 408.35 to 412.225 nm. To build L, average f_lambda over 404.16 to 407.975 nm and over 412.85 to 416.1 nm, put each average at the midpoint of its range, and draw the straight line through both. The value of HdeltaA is 0.64 nm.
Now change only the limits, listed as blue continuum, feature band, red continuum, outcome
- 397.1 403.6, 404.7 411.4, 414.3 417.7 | 0.498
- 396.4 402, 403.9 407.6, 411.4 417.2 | -0.362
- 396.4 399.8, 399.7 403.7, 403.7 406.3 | -0.413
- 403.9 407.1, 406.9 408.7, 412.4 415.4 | 0.114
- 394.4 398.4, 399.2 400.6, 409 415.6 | -0.316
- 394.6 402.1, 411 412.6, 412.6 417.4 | 0.031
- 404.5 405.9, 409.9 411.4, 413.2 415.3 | 0.427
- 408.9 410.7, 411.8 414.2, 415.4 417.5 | -0.357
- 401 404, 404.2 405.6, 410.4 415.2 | -0.056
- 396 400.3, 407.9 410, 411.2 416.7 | 0.136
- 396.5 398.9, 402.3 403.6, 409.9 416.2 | -0.389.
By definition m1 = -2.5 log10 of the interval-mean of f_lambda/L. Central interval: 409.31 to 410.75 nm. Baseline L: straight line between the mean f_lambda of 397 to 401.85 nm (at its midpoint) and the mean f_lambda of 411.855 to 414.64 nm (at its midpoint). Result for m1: 0.40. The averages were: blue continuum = 16.9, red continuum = 18.2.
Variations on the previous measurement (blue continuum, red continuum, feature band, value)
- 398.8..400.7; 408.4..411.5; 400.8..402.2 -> -0.036 mag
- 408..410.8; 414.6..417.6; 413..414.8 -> -0.060 mag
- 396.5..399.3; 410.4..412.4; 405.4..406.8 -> -0.194 mag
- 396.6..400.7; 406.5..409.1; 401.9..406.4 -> -0.138 mag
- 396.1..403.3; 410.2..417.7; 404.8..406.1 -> -0.128 mag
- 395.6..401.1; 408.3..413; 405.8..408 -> -0.139 mag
